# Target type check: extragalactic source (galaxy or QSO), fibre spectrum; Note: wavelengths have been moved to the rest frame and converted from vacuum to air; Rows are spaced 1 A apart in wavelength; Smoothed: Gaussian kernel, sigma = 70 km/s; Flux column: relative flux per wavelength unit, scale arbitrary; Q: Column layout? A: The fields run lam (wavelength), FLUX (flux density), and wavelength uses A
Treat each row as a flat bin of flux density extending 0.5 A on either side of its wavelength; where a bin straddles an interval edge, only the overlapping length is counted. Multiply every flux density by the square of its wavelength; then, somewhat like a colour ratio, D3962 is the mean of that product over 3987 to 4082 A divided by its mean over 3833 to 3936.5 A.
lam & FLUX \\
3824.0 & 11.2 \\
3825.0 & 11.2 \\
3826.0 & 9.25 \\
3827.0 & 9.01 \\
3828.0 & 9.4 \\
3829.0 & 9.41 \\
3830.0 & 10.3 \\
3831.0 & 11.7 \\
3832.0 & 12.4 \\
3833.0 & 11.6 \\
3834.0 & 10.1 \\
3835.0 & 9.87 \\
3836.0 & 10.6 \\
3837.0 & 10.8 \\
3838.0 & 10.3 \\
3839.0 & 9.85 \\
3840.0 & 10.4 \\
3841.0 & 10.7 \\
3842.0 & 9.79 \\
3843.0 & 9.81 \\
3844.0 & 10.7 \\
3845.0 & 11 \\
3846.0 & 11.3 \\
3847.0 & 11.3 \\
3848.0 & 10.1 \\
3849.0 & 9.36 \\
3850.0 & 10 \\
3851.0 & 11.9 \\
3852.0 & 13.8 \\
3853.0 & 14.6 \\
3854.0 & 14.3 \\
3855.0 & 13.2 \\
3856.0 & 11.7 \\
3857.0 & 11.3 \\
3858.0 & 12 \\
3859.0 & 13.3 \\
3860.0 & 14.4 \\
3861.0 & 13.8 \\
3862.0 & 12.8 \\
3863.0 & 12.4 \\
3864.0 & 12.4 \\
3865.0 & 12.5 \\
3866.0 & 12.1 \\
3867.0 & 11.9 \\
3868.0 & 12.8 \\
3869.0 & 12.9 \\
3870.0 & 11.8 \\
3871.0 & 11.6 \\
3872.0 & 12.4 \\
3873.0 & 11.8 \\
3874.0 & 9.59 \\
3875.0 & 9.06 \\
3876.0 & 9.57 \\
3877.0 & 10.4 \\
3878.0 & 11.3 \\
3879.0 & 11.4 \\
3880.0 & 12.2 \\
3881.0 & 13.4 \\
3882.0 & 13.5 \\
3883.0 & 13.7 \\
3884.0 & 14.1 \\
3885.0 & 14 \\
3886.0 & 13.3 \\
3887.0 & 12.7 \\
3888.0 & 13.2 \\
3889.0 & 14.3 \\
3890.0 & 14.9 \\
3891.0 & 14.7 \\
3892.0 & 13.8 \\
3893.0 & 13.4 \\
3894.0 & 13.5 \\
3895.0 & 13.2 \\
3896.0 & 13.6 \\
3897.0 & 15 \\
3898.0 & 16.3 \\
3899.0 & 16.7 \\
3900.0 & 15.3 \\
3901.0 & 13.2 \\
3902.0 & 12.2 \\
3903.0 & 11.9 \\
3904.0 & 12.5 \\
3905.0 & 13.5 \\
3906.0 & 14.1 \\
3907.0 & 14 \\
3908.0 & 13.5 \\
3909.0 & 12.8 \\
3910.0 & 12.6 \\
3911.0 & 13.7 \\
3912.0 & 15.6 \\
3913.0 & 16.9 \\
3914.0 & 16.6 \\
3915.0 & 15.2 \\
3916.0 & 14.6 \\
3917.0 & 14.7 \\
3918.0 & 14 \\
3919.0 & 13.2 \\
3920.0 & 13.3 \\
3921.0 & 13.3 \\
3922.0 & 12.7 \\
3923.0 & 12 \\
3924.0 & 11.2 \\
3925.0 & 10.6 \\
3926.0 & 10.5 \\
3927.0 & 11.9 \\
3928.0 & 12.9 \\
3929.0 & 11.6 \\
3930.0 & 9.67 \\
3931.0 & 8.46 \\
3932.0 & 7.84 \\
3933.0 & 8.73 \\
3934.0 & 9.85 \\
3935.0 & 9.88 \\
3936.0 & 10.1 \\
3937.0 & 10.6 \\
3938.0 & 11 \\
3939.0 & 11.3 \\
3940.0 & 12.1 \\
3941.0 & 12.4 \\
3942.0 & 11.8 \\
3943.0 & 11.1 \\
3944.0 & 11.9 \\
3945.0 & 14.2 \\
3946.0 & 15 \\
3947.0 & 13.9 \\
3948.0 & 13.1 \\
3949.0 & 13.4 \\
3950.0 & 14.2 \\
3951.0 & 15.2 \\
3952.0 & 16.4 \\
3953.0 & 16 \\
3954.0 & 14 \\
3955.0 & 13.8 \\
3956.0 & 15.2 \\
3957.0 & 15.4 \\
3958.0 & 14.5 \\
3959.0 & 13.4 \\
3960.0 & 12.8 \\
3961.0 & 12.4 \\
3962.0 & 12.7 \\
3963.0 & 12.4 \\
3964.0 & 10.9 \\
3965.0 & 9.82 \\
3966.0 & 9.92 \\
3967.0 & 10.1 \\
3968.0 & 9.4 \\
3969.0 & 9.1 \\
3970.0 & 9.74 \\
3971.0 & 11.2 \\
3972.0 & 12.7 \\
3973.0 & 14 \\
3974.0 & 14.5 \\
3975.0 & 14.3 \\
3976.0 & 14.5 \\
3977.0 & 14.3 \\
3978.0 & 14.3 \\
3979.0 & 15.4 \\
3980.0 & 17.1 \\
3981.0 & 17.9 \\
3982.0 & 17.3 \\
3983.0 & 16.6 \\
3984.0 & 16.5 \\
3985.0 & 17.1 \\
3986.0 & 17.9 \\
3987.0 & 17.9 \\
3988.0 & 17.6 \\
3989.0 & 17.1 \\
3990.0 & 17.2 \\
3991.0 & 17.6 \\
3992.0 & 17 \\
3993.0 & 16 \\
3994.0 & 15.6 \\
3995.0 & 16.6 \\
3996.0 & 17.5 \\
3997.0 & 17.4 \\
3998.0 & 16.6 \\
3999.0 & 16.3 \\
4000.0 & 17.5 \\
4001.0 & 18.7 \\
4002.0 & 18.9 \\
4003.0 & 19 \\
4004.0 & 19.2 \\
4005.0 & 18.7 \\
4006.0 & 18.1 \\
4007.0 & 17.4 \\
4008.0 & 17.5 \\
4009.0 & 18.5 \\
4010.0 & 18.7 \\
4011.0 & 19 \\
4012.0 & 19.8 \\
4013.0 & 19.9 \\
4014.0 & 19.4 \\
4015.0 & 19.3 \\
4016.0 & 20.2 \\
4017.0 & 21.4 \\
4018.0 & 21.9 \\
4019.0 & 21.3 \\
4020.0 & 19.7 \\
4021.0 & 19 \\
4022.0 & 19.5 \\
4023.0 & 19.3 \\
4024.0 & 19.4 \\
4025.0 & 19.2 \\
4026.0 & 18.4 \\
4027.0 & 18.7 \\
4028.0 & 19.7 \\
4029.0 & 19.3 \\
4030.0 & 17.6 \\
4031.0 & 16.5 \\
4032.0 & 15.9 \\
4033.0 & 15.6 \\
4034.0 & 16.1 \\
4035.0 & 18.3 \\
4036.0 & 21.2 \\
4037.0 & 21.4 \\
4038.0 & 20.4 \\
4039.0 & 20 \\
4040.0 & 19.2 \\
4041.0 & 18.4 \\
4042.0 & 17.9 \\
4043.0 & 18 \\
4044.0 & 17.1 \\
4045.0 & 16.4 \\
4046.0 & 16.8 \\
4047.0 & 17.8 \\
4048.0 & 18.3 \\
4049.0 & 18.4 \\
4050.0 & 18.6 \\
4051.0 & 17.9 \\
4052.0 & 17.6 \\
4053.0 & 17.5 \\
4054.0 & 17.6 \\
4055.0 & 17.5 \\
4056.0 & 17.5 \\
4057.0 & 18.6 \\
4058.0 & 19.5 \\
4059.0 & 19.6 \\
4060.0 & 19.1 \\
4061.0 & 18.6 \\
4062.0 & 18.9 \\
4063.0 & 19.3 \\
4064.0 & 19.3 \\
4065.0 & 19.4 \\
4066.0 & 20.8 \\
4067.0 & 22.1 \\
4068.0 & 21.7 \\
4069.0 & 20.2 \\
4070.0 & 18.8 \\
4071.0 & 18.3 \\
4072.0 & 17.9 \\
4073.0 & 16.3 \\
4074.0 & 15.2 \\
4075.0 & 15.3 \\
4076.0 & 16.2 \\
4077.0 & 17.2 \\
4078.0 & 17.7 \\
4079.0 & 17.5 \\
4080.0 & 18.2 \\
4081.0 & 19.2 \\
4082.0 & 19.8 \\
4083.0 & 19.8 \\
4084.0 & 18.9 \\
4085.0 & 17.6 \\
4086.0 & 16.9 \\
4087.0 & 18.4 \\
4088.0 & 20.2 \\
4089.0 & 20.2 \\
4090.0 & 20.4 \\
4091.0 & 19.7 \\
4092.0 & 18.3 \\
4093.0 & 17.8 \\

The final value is 1.61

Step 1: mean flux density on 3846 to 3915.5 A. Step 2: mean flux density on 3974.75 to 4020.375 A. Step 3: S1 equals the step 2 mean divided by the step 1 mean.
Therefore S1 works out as 1.37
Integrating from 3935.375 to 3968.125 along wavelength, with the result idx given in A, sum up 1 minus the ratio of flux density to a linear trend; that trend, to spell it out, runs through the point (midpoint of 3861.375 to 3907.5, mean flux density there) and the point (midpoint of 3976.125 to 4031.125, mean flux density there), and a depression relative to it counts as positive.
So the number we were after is 6.3 A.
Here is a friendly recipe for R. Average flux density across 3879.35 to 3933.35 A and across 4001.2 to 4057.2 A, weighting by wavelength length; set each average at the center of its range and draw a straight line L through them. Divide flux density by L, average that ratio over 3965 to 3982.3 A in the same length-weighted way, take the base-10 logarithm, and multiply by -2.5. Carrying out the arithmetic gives 0.23 mag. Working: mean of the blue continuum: 13.2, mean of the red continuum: 18.7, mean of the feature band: 13.1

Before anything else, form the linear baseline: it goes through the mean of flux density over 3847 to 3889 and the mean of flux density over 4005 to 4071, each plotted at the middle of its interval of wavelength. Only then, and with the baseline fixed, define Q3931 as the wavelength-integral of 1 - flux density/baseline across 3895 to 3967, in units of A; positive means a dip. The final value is 8.5 A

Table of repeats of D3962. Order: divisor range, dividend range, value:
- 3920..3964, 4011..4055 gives 1.59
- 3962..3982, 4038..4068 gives 1.51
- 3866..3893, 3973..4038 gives 1.53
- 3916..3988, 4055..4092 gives 1.53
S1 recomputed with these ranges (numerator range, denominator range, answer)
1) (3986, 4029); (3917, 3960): 1.49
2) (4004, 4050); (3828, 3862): 1.65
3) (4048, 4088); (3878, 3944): 1.44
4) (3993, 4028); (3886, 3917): 1.33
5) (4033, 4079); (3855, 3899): 1.44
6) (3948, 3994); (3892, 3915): 1.02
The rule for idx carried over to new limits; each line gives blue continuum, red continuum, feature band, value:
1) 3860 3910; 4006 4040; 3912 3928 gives 1.2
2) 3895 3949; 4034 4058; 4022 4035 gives -0.4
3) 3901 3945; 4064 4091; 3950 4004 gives -1.6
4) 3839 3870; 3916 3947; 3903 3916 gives -2.7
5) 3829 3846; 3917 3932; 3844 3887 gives -4.5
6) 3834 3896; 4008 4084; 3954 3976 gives 4.7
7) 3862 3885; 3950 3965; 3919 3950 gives 4.0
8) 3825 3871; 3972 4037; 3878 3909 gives -0.8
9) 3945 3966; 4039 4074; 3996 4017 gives -3.2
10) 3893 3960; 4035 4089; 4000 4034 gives -4.4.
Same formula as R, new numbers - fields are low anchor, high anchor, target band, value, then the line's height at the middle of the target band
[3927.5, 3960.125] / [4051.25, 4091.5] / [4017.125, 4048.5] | -0.12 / 16.8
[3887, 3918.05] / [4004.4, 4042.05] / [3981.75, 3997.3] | 0.04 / 17.7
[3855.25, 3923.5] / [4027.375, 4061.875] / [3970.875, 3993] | 0.01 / 16.2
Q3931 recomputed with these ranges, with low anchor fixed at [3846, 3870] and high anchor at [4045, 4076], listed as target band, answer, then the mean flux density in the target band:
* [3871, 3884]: 1.3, 11.6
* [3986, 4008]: -1.4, 17.5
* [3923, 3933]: 2.7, 10.5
